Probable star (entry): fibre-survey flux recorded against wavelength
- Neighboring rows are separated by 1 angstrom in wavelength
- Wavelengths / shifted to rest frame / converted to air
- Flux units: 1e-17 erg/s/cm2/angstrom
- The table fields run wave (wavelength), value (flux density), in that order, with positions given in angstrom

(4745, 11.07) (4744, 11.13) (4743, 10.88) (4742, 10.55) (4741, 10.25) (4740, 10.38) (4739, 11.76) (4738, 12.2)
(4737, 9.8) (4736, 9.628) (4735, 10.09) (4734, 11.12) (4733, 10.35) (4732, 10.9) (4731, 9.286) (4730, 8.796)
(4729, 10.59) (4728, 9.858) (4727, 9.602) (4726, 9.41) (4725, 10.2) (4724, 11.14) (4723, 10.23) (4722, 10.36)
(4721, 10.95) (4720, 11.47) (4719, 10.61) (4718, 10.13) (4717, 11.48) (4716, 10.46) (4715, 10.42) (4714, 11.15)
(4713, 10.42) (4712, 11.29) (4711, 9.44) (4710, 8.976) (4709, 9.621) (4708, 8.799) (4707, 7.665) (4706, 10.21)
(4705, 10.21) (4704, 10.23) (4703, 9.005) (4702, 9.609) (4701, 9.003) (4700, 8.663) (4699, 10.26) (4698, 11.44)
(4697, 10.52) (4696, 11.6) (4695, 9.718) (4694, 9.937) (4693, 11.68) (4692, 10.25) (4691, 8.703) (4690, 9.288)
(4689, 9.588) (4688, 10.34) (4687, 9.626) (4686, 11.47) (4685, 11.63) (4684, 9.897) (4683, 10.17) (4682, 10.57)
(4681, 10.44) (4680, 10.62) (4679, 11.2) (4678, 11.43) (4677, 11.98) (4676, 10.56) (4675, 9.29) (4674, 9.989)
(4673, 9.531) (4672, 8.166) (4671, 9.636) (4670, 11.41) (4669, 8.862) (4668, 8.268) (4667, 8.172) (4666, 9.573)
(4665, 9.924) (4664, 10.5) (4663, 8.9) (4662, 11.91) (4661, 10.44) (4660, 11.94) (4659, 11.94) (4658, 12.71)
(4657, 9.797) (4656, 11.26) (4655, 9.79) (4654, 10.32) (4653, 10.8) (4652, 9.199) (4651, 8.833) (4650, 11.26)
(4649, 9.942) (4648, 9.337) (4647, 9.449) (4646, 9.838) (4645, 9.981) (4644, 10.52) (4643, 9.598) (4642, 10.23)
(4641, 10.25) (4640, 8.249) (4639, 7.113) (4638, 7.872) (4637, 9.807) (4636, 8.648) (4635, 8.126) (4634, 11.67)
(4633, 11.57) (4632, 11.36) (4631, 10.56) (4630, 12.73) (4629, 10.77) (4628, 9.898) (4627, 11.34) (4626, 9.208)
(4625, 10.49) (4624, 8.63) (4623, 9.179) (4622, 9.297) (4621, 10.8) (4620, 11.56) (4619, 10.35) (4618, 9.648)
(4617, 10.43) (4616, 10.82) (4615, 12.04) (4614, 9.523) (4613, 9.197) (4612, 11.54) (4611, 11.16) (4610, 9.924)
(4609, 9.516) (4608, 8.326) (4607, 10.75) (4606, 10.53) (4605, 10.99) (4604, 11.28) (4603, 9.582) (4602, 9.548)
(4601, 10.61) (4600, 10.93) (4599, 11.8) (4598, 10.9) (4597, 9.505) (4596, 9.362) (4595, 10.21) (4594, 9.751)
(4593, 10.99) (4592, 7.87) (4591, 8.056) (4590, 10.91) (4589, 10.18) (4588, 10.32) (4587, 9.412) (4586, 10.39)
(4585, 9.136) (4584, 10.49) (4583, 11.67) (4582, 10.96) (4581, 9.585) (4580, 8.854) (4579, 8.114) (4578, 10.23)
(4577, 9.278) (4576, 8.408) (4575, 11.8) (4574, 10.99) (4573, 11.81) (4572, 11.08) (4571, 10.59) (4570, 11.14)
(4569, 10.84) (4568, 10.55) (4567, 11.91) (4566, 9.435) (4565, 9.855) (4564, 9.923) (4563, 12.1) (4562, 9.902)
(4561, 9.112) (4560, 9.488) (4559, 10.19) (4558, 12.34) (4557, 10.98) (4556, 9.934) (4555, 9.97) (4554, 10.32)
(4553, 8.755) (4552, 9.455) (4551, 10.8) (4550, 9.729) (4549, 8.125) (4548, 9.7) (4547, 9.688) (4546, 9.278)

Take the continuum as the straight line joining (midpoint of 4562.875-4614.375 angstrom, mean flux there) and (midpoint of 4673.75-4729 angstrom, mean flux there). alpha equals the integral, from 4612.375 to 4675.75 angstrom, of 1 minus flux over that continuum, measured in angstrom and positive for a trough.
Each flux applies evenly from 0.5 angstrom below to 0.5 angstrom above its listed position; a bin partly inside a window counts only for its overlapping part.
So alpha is 1.1 angstrom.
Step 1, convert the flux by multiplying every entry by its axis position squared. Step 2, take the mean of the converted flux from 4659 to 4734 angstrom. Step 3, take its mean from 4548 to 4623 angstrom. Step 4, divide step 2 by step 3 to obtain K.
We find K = 1.04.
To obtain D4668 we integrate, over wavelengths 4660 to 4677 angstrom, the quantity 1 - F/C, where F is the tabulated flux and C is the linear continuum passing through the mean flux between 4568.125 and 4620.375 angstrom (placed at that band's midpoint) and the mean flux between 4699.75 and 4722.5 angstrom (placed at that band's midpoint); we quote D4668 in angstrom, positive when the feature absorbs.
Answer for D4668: 0.5 angstrom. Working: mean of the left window 10.2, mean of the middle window 9.83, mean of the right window 10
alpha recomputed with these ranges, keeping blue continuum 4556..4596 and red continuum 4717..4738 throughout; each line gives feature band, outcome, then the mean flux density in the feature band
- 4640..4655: 0.5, 9.91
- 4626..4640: 0.3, 10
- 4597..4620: -0.4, 10.4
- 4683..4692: 0.2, 10.1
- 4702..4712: 0.8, 9.46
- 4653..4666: -0.6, 10.7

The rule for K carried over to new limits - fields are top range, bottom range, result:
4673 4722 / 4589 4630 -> 1.04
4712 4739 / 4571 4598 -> 1.11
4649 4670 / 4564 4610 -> 1.04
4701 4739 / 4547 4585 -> 1.06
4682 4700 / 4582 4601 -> 1.06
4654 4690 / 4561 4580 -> 1.04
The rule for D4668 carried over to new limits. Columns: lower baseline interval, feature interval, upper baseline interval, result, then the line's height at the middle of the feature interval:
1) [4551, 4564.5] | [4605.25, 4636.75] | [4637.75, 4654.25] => -1.8 angstrom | 9.77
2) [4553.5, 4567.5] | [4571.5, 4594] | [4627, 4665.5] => 0.7 angstrom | 10.3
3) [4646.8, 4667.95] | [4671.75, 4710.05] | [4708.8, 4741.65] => 0.9 angstrom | 10.3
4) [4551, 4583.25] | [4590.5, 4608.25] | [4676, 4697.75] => 0.5 angstrom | 10.4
